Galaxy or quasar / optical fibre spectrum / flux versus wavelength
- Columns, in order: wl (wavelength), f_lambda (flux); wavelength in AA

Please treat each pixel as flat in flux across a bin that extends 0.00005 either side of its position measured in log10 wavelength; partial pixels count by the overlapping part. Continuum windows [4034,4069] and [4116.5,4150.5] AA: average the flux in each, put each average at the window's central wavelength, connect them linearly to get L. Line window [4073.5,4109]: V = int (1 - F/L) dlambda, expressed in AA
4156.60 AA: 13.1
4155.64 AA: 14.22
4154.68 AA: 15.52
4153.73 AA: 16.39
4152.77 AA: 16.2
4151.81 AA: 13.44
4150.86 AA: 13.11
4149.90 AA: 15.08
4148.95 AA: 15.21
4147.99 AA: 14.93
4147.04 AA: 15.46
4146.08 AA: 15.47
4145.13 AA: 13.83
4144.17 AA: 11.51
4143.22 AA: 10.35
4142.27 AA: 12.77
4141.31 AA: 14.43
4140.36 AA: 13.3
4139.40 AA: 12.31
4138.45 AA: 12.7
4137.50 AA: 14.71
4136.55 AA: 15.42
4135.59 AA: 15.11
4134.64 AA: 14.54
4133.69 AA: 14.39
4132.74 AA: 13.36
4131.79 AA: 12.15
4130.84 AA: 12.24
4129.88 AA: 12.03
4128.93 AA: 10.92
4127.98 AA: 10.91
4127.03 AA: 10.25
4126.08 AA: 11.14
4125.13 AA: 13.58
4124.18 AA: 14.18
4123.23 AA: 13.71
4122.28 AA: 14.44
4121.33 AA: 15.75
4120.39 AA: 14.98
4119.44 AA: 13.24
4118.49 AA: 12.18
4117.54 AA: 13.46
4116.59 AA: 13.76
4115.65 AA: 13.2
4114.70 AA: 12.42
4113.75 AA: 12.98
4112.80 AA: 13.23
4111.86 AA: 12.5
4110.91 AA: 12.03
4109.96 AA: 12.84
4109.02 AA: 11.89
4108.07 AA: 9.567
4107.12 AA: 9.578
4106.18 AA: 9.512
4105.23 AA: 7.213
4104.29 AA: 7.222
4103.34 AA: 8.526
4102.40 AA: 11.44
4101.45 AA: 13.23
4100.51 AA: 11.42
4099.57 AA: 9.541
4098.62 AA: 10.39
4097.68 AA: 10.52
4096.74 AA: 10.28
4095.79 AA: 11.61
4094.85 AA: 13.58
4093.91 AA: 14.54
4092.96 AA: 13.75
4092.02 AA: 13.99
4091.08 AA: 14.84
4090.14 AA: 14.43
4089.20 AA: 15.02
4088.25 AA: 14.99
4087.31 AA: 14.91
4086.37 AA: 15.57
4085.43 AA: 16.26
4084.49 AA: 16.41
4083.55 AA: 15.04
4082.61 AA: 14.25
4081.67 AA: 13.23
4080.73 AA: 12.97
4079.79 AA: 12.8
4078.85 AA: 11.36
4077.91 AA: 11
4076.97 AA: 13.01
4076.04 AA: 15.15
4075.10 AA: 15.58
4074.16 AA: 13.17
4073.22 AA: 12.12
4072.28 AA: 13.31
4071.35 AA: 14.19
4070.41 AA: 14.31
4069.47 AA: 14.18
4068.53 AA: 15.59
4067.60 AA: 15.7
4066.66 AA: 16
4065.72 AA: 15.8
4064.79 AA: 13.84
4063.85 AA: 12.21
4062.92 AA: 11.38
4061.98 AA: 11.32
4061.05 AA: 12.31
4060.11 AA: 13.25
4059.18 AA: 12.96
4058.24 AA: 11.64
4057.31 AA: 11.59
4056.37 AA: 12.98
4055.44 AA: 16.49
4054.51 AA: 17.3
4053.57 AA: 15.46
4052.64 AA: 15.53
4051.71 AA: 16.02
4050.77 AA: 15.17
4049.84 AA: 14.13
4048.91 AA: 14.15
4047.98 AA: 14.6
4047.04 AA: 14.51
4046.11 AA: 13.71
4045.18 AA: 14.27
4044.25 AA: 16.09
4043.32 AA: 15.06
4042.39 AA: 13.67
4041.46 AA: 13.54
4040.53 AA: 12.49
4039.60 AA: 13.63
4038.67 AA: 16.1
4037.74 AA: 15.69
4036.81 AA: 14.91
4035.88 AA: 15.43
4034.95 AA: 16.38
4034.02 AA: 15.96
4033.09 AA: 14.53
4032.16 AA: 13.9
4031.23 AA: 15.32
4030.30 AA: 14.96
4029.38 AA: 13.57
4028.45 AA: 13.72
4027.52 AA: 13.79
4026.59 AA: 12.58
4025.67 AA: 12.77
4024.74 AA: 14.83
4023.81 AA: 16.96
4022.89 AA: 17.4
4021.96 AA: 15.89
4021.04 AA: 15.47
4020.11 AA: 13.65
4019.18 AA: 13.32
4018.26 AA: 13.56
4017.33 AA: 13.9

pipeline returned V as 3.5 AA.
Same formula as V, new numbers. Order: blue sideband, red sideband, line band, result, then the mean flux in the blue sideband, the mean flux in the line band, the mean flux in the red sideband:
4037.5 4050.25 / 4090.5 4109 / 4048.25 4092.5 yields -4.5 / 14.4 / 14.1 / 11.1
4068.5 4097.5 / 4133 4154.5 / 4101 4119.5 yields 3.3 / 13.9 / 11.5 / 14.1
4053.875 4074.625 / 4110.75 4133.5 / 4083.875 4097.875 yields -0.8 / 13.7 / 14.1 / 12.9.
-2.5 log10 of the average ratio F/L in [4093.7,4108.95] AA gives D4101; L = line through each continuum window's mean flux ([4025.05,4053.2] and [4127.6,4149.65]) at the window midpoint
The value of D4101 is 0.30 mag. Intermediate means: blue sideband 14.5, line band 10.5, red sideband 13.4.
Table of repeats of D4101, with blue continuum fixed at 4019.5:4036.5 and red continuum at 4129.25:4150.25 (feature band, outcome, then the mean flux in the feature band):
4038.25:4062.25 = 0.03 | 14.2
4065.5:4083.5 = 0.04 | 13.9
